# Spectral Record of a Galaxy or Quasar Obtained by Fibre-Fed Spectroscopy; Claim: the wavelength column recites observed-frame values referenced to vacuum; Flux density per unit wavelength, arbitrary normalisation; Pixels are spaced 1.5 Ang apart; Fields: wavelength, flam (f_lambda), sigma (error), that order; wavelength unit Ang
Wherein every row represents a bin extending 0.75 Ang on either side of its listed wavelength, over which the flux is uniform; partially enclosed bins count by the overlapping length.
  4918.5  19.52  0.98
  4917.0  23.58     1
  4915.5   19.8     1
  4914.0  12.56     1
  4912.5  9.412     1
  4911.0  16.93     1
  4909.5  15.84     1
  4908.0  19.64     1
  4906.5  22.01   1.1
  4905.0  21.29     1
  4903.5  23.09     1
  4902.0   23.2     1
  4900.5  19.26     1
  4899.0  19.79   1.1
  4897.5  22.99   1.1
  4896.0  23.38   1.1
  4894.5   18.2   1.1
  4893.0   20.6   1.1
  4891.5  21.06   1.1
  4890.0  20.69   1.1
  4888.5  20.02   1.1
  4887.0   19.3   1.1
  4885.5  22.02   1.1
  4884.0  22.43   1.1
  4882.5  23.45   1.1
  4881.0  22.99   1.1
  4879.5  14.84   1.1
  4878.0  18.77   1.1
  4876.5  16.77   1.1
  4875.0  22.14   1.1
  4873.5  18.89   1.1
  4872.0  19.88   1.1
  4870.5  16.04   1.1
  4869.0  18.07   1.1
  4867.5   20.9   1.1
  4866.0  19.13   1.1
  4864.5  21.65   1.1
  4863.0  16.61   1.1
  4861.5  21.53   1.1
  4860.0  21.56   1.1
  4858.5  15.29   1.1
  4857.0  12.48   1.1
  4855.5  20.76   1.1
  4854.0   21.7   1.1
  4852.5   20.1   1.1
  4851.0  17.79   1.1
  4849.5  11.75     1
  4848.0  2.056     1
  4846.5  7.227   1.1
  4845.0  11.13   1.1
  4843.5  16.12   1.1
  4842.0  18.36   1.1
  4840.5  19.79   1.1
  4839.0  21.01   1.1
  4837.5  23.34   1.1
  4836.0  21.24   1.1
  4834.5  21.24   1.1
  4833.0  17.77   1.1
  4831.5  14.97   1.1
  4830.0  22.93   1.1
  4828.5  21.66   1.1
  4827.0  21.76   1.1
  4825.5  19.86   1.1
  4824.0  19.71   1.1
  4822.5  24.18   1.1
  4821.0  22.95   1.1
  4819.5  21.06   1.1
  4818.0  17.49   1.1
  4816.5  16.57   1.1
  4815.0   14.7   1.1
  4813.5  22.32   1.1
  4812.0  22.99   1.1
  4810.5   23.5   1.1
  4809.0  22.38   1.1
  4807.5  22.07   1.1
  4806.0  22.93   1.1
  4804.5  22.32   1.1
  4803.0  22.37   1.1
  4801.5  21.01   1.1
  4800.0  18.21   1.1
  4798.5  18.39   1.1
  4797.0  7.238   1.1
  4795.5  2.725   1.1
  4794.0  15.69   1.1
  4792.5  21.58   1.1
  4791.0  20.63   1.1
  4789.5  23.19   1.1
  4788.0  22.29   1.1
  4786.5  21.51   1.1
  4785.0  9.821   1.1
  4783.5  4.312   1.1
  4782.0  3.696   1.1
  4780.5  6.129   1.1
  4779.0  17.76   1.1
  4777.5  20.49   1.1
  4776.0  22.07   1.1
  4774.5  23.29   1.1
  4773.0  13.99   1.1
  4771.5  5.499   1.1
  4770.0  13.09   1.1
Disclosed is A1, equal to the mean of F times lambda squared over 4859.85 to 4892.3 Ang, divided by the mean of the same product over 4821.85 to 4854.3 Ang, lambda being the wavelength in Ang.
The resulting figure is 1.1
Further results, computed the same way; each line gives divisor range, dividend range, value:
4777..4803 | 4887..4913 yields 1.38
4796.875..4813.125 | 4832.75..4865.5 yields 0.84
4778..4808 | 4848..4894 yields 1.21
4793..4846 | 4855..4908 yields 1.07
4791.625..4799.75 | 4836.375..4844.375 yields 1.48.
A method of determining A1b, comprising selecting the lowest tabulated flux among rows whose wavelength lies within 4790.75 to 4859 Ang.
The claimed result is 2.056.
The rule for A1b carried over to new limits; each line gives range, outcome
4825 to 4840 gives 14.97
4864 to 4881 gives 14.84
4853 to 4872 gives 12.48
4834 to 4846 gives 11.13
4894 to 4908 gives 18.2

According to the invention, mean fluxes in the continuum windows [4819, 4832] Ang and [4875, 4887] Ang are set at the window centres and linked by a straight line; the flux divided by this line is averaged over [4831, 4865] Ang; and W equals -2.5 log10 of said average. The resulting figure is 0.21 mag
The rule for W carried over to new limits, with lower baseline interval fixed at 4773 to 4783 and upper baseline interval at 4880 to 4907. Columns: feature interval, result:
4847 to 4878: 0.12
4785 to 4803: -0.09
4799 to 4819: -0.22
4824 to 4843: -0.12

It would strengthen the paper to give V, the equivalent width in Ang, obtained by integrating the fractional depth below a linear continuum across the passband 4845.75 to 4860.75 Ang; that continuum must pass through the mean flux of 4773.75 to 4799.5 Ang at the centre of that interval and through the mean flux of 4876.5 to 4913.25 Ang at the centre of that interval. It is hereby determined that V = 2.62 Ang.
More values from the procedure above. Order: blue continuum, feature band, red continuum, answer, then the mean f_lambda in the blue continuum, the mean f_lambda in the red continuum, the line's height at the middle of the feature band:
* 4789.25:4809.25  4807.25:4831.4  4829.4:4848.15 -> -4.2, 18.4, 17.1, 17.8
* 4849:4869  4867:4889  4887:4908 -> 0.1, 18.6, 21.1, 19.8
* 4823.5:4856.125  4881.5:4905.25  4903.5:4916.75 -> -4.7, 17.8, 17.8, 17.8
